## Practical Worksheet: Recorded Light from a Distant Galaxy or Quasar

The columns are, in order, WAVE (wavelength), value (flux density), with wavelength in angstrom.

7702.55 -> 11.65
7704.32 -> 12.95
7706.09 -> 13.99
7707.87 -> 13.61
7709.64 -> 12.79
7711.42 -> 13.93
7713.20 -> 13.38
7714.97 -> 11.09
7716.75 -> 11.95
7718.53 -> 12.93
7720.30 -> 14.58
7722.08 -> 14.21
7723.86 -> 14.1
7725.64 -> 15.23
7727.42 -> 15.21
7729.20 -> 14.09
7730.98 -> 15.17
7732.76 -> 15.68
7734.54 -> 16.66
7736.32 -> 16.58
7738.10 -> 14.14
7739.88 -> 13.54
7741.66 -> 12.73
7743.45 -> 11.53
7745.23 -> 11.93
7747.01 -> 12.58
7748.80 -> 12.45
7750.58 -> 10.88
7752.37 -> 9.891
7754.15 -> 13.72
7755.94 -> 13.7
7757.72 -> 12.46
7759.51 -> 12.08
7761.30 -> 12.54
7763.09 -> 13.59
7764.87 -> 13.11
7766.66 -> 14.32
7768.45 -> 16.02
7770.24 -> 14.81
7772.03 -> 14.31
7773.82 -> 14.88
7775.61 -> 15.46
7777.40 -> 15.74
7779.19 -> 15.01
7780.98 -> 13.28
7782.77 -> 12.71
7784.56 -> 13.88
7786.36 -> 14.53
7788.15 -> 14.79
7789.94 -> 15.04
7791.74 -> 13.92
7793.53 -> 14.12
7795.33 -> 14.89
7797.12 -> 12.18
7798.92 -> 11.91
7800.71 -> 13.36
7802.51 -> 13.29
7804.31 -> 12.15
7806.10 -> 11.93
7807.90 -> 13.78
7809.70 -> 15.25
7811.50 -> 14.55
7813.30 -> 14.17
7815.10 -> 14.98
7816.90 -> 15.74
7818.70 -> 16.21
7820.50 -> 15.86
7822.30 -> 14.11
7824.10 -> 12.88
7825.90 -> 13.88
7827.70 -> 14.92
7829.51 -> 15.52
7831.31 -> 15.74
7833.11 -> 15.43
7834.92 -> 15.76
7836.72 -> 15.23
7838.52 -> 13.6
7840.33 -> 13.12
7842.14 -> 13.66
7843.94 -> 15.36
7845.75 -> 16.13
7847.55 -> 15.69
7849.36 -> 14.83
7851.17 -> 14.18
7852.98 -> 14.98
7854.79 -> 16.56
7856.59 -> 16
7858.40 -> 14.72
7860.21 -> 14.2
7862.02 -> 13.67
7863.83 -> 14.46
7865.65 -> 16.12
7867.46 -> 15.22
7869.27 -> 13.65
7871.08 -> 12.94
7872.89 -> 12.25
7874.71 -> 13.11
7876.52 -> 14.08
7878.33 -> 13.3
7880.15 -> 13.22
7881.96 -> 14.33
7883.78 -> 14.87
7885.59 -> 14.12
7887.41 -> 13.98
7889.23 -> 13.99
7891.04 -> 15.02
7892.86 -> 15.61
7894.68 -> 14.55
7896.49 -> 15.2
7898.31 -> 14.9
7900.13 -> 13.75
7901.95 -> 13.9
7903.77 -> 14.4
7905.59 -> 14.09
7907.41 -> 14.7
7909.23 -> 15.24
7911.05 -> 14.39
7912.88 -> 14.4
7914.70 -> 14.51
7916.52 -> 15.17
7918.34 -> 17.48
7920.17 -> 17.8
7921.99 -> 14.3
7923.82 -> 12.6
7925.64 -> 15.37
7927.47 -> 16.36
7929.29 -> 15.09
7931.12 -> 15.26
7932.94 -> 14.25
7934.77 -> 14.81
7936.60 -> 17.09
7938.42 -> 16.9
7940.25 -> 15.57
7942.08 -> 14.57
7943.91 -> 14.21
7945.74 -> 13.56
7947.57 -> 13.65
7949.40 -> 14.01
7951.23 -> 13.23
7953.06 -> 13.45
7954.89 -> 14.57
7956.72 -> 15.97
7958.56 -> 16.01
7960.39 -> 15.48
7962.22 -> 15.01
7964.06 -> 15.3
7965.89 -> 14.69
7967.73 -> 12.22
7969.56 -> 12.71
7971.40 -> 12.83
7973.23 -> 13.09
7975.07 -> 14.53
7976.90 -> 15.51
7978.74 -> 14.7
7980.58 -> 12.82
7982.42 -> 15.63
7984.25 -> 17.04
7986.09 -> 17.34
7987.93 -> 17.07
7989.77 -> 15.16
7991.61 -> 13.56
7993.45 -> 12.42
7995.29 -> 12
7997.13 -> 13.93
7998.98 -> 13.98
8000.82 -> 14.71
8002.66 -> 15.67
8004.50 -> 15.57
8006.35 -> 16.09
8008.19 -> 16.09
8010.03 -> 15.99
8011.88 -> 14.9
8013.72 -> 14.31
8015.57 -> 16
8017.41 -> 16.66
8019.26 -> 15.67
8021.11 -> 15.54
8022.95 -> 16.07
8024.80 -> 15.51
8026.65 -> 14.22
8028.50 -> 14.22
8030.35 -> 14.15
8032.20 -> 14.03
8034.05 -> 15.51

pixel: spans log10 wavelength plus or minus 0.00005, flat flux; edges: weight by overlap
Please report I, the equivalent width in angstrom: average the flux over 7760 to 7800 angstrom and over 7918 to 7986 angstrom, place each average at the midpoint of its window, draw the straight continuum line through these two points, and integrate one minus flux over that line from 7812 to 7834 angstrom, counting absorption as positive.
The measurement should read -1.0 angstrom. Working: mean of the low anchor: 14.1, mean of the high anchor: 14.8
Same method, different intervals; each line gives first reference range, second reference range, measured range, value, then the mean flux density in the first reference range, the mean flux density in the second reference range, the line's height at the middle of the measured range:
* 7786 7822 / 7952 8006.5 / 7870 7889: 0.93 angstrom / 14.1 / 14.6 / 14.3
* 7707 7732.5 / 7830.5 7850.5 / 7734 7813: 3.68 angstrom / 13.8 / 14.9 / 14.3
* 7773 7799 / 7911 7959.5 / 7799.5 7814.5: 0.82 angstrom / 14.2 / 15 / 14.3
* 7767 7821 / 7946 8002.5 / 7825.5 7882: -0.94 angstrom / 14.3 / 14.4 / 14.3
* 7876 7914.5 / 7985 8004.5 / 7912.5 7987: -1.68 angstrom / 14.4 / 14.7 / 14.5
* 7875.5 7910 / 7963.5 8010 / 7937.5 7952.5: 0.07 angstrom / 14.4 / 14.6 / 14.5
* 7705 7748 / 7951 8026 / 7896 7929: -0.81 angstrom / 13.8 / 14.9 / 14.6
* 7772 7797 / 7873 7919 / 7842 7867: -1.14 angstrom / 14.4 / 14.4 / 14.4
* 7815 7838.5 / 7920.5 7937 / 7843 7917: 2.57 angstrom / 15.1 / 15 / 15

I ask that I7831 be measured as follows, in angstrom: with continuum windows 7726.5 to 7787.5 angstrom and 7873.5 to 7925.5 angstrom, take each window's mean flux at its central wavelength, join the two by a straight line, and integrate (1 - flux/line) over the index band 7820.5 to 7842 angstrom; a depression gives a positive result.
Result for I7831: -0.61 angstrom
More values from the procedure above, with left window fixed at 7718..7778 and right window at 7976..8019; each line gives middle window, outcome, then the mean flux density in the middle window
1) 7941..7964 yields 0.56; 14.5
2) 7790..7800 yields 0.38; 13.5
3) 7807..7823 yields -0.89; 15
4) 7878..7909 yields 0.40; 14.4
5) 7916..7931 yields -0.80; 15.5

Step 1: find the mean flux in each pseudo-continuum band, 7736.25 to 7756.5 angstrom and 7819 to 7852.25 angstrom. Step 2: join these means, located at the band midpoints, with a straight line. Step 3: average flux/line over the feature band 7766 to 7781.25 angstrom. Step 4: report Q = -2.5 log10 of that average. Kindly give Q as -0.13 mag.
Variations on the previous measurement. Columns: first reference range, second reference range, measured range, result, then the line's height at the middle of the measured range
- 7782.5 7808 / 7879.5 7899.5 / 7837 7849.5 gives -0.05 mag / 14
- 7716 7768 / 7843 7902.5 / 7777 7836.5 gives -0.02 mag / 14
